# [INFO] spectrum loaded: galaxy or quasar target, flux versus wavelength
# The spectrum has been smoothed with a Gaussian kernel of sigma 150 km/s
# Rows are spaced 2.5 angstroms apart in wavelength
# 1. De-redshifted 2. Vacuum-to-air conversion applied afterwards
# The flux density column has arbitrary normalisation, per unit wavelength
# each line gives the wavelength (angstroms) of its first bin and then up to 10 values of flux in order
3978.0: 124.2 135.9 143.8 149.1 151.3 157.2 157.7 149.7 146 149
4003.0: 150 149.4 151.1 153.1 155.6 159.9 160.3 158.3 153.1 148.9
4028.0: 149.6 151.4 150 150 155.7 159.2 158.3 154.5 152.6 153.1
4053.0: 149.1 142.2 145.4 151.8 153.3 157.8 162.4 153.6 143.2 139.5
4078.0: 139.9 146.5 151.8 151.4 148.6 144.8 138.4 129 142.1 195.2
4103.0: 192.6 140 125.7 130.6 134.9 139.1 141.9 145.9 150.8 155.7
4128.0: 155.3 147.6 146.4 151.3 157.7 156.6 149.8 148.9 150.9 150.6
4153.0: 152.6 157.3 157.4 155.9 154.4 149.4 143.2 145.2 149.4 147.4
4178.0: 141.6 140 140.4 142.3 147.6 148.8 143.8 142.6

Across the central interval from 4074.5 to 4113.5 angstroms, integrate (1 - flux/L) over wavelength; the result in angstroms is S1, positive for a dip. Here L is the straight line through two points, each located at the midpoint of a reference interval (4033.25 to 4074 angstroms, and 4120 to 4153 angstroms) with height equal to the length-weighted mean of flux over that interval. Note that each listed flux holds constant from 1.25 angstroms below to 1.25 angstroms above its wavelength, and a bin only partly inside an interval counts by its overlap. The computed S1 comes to 1.2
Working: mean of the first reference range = 153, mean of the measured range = 147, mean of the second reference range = 152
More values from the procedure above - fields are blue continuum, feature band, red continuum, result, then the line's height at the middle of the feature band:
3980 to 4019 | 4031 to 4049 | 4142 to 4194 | -0.42 angstroms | 151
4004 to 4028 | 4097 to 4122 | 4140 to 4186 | 0.34 angstroms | 151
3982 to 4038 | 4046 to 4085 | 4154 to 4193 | 0.28 angstroms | 151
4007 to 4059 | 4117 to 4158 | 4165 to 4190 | -1.26 angstroms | 147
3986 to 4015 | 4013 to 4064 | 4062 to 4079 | -0.66 angstroms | 151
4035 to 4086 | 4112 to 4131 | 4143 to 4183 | 0.44 angstroms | 150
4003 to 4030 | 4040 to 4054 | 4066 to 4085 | -0.30 angstroms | 151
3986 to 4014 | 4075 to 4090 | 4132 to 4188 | 0.40 angstroms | 151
